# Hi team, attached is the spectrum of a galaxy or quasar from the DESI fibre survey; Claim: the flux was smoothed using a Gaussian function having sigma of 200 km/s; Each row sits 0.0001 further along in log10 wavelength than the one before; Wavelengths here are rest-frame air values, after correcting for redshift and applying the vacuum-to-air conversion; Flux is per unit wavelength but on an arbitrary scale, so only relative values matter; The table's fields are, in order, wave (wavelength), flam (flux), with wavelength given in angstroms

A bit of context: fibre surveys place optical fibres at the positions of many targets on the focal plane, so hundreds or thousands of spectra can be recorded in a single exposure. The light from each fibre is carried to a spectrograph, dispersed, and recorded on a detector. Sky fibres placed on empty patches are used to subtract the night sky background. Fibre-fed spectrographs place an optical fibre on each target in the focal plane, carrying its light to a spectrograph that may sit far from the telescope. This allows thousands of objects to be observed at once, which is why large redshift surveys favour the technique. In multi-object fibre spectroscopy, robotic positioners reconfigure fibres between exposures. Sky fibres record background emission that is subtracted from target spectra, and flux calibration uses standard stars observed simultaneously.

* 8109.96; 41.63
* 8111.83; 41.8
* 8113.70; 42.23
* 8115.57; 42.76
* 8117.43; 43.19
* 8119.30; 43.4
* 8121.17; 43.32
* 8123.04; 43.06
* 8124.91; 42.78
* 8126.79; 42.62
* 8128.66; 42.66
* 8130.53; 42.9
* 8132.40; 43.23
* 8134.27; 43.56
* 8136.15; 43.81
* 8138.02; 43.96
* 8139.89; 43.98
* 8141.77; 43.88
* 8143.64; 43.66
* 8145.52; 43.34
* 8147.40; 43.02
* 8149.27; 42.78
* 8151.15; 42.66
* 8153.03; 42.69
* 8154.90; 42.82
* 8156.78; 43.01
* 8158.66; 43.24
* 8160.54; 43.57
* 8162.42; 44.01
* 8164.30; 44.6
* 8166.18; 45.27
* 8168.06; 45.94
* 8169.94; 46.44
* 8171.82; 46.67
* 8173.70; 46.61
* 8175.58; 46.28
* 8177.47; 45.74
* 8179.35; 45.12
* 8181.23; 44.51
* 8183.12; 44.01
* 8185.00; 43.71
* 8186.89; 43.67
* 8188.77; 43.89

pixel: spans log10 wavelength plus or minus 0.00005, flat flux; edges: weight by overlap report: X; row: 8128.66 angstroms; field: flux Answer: 42.66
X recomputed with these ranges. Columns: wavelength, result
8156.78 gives 43.01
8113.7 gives 42.23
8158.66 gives 43.24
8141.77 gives 43.88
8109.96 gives 41.63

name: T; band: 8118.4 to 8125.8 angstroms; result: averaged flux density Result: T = 43.1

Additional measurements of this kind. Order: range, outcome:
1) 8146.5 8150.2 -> 43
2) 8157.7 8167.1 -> 44.1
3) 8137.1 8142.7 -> 43.9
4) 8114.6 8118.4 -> 43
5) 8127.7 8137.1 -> 43.3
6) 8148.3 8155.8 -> 42.8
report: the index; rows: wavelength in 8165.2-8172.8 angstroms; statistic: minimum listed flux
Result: 45.27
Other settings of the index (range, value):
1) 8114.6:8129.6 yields 42.62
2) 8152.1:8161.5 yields 42.69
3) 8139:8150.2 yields 42.78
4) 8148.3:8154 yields 42.66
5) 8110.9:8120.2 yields 41.8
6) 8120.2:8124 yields 43.06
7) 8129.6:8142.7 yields 42.9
